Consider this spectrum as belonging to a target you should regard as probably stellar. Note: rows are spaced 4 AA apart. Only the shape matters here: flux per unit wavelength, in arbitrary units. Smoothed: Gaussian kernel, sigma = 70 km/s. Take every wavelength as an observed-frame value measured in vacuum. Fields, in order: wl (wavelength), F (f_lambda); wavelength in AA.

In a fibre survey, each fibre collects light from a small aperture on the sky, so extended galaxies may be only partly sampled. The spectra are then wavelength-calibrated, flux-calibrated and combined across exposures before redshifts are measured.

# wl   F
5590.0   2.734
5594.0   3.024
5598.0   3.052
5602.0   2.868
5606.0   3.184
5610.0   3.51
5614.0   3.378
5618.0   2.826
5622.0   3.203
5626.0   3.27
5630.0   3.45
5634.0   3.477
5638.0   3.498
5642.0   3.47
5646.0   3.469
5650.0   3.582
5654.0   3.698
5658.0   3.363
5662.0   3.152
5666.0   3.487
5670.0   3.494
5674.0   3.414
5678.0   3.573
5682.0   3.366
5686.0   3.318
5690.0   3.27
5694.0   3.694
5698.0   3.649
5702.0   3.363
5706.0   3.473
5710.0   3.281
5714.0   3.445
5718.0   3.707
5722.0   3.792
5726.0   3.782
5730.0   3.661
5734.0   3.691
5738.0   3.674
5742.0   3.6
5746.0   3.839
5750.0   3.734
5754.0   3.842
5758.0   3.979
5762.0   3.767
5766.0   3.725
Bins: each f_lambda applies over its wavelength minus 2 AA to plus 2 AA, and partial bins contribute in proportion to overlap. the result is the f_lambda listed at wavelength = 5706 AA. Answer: 3.473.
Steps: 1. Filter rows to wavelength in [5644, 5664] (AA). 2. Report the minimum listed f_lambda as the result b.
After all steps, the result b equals 3.152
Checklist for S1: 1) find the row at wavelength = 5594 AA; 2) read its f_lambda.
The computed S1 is 3.024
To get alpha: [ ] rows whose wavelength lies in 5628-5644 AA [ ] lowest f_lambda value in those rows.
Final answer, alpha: 3.45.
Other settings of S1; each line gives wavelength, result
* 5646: 3.469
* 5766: 3.725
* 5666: 3.487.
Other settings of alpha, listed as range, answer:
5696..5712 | 3.281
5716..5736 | 3.661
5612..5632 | 2.826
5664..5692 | 3.27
